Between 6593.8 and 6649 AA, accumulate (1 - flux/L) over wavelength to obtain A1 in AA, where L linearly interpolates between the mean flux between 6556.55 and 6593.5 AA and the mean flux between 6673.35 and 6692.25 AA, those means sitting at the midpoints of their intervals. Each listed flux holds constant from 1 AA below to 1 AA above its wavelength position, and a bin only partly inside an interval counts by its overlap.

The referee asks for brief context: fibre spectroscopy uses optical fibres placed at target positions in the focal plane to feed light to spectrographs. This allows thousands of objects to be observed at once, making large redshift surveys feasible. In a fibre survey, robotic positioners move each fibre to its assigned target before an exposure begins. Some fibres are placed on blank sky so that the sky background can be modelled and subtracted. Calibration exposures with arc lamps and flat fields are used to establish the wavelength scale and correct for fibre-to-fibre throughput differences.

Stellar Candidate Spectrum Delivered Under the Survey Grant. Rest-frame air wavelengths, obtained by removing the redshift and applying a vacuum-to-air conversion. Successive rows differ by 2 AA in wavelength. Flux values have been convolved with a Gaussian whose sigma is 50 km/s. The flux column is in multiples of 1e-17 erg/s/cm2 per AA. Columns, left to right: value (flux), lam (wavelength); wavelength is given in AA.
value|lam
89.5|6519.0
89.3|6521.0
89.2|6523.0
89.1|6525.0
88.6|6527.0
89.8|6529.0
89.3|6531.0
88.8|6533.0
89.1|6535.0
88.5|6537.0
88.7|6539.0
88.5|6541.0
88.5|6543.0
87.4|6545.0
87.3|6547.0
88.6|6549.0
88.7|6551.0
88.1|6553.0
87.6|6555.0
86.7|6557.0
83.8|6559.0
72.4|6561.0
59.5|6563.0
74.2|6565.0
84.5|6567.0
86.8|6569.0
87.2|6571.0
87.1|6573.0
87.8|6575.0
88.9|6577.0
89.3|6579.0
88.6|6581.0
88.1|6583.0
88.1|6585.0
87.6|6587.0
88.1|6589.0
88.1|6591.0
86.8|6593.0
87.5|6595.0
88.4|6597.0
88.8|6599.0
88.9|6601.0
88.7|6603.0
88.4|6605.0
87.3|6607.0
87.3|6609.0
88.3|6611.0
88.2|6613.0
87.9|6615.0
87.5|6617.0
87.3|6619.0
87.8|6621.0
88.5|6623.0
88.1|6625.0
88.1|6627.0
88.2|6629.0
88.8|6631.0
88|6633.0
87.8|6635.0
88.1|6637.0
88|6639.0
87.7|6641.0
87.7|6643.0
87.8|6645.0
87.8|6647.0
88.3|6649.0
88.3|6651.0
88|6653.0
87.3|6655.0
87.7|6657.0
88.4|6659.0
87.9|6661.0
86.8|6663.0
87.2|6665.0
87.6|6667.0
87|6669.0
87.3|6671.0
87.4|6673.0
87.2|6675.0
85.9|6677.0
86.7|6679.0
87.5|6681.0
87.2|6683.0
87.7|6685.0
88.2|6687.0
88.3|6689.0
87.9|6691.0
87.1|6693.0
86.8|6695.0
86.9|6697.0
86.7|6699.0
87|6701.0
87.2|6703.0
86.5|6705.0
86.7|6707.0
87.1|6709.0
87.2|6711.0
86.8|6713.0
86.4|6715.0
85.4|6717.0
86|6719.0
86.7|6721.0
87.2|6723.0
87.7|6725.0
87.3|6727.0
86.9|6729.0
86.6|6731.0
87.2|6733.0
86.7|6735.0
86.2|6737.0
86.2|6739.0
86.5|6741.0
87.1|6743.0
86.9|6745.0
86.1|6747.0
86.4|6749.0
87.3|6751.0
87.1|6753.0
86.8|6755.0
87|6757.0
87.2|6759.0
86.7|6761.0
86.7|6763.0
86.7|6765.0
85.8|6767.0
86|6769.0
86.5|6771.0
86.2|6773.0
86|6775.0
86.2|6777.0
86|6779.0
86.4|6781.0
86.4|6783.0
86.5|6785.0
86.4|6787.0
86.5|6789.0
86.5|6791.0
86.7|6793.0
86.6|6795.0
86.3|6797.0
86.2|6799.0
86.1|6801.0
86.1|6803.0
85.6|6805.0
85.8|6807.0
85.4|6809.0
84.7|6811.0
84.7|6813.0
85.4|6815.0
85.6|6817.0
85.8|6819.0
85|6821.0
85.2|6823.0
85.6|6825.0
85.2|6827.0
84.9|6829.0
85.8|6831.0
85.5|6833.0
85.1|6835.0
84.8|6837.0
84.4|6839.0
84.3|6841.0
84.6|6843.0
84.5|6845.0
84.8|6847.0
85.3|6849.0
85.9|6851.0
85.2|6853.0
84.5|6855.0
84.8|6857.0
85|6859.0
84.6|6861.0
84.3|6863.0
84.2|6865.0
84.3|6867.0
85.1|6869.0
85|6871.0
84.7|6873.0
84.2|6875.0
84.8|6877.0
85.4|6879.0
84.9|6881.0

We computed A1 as -1.5 AA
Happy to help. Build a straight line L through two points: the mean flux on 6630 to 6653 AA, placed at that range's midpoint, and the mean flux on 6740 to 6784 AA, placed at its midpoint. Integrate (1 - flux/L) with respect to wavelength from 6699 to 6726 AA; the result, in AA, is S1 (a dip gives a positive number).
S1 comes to 0.1 AA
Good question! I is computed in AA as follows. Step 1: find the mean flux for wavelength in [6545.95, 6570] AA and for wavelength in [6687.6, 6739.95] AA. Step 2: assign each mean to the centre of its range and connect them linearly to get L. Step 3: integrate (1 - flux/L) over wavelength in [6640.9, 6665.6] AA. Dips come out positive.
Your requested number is -0.77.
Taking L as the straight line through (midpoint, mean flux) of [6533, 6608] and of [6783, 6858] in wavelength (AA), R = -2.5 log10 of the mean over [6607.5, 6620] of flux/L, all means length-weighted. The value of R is -0.02 mag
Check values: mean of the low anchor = 86.3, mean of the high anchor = 85.5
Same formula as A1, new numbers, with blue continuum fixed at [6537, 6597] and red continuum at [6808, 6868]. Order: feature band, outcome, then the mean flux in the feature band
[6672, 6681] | -0.2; 86.9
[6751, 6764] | -0.3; 86.9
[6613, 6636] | -0.6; 88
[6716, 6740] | -0.4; 86.7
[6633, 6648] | -0.4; 87.9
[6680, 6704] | -0.6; 87.4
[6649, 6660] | -0.3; 88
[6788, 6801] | -0.2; 86.4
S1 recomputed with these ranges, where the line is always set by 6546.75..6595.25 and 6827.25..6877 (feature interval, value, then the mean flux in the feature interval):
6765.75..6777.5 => -0.2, 86.1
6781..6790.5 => -0.2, 86.4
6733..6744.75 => -0.2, 86.6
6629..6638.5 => -0.3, 88.2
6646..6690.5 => -1.3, 87.5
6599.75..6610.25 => -0.4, 88.1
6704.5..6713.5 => -0.2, 86.9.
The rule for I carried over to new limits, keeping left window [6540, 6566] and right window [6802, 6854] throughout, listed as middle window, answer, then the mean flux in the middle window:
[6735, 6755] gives -0.5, 86.7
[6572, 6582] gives -0.6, 88.3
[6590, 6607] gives -0.9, 88.1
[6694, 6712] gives -0.6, 86.9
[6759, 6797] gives -0.7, 86.4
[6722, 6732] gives -0.3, 87.1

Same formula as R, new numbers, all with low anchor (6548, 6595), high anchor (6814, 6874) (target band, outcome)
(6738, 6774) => -0.020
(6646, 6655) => -0.037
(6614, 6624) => -0.034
